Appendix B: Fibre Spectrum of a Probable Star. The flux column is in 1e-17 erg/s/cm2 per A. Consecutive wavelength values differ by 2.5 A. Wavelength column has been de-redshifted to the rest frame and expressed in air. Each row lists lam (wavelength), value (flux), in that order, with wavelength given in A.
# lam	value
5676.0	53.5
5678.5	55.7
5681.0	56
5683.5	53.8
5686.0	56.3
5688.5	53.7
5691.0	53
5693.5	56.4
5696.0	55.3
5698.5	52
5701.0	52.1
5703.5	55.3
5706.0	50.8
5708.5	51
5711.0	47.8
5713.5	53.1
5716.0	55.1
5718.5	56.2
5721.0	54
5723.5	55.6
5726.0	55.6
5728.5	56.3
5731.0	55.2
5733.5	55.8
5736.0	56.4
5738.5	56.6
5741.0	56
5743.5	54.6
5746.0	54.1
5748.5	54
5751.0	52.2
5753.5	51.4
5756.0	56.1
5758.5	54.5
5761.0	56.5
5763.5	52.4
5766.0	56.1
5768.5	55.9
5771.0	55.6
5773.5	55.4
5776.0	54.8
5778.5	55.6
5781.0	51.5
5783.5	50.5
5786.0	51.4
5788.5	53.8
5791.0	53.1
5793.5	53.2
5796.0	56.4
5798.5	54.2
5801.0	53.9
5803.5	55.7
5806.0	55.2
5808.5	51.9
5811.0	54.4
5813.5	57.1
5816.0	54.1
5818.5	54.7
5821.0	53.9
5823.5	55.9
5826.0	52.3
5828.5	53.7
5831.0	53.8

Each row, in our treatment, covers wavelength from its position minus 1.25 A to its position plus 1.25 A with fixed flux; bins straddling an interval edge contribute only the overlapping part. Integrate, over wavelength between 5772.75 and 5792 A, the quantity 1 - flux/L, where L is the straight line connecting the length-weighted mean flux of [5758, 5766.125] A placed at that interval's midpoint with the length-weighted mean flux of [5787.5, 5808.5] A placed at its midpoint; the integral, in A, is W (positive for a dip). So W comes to 0.5 A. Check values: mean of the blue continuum 54.7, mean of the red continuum 54.3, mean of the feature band 53.2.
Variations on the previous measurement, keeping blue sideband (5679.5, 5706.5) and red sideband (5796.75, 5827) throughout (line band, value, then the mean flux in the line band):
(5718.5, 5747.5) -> -0.6 A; 55.5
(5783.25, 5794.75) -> 0.4 A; 52.6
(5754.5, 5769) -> -0.2 A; 55.1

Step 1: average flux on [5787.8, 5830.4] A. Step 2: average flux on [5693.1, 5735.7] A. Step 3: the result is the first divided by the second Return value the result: 1.0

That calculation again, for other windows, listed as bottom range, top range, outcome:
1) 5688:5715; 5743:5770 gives 1.03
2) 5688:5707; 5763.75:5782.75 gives 1.02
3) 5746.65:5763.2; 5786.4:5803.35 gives 1.00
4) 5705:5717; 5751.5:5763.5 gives 1.05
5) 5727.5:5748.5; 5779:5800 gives 0.96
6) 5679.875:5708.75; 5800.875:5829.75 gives 1.01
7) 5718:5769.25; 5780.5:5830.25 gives 0.98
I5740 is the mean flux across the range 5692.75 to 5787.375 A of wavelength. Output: 54.2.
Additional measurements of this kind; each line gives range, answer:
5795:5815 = 54.8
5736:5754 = 54.4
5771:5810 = 53.8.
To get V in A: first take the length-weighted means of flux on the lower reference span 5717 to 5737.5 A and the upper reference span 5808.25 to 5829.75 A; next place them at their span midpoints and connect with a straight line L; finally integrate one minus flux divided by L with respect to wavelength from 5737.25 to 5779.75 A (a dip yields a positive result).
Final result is 0.3 A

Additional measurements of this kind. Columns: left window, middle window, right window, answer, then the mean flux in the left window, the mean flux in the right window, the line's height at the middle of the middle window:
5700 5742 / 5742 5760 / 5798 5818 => 0.16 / 54.3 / 54.6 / 54.4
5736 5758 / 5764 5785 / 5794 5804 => 0.14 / 54.5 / 54.9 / 54.7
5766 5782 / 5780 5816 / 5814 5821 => 0.65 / 55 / 54.6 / 54.8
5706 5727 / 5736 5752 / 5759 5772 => -0.10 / 53.4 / 55.2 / 54.4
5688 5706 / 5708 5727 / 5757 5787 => 0.09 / 53.8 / 54.2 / 53.9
